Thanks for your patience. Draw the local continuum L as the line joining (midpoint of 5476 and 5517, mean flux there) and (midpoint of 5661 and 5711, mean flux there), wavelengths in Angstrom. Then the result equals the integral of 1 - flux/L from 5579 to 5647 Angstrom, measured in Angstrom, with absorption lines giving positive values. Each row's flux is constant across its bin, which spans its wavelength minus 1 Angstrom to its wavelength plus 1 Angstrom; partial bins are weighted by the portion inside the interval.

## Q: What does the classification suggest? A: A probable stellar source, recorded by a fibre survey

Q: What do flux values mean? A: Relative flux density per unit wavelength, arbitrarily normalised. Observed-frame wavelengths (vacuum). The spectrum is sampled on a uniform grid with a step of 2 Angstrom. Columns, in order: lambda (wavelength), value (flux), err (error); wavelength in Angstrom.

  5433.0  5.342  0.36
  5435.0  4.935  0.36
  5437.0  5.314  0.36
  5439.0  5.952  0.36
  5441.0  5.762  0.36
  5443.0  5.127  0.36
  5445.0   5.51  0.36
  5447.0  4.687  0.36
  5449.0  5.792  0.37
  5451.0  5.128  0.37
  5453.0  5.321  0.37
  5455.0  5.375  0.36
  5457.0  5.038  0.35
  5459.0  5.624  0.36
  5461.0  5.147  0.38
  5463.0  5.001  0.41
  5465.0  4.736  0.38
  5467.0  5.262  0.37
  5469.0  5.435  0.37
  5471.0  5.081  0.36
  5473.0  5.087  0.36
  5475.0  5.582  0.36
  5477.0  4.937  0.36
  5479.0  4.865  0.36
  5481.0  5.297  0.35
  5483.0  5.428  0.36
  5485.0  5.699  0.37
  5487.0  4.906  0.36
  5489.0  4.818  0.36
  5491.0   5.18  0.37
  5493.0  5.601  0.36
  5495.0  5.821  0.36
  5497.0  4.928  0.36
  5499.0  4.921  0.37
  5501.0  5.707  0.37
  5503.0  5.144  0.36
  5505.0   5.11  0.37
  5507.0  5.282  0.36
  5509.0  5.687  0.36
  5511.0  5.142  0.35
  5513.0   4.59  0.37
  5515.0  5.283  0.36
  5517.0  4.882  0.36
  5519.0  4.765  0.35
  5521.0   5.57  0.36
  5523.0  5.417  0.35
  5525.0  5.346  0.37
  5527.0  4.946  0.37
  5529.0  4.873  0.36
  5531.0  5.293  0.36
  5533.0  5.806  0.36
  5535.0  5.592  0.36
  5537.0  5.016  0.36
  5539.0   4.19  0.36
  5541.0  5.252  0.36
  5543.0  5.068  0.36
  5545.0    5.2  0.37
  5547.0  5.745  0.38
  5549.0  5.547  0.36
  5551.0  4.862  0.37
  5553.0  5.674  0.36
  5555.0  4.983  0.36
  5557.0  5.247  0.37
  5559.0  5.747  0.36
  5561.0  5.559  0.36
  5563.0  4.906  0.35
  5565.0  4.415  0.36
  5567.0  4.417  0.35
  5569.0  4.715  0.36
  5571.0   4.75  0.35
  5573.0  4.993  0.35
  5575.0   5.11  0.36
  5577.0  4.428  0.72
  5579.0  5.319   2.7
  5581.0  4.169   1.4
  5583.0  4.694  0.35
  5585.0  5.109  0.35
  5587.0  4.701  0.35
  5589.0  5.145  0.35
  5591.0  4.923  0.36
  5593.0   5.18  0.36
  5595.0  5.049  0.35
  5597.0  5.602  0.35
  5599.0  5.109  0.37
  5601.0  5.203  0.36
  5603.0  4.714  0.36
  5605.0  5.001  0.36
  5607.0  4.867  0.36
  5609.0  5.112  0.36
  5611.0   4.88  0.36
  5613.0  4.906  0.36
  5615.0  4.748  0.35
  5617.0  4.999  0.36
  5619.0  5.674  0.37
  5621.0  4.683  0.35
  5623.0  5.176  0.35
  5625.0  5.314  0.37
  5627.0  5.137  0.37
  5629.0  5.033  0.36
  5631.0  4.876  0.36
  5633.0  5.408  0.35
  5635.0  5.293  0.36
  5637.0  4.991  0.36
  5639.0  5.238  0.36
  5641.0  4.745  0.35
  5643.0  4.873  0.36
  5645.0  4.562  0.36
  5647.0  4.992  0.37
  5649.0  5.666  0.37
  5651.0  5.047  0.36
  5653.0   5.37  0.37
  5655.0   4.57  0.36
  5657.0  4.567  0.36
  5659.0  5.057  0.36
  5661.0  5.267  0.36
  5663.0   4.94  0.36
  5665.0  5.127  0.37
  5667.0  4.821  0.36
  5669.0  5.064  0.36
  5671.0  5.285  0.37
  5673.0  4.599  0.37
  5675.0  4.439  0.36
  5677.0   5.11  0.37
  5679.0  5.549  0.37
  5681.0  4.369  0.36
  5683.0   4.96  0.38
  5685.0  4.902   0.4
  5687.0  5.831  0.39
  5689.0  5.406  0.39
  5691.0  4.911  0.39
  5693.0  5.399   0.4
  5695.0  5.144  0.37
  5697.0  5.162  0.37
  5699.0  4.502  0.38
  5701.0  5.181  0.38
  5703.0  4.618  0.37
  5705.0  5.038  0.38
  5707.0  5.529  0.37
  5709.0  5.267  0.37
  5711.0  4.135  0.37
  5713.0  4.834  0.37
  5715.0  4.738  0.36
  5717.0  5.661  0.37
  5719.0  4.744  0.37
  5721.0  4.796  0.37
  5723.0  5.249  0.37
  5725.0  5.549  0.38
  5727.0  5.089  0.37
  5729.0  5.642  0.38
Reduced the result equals 1.2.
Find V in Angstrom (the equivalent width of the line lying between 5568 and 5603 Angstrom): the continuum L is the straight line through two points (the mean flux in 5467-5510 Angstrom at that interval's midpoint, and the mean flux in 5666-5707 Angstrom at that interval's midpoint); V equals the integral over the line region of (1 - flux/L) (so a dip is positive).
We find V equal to 1.37 Angstrom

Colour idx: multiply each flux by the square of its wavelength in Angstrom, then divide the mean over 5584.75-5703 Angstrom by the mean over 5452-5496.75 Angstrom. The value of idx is 1.0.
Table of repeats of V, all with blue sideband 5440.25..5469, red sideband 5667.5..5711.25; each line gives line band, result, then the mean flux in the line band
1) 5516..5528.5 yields 0.1 Angstrom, 5.14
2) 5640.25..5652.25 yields 0.2 Angstrom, 4.99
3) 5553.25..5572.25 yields 0.6 Angstrom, 5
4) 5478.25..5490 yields 0.1 Angstrom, 5.18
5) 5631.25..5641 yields -0.1 Angstrom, 5.16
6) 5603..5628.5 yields 0.4 Angstrom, 5.03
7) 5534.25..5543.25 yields 0.3 Angstrom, 5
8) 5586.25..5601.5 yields 0.0 Angstrom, 5.12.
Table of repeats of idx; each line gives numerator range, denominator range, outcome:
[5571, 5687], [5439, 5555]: 1.00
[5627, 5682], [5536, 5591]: 1.03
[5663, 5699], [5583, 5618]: 1.04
